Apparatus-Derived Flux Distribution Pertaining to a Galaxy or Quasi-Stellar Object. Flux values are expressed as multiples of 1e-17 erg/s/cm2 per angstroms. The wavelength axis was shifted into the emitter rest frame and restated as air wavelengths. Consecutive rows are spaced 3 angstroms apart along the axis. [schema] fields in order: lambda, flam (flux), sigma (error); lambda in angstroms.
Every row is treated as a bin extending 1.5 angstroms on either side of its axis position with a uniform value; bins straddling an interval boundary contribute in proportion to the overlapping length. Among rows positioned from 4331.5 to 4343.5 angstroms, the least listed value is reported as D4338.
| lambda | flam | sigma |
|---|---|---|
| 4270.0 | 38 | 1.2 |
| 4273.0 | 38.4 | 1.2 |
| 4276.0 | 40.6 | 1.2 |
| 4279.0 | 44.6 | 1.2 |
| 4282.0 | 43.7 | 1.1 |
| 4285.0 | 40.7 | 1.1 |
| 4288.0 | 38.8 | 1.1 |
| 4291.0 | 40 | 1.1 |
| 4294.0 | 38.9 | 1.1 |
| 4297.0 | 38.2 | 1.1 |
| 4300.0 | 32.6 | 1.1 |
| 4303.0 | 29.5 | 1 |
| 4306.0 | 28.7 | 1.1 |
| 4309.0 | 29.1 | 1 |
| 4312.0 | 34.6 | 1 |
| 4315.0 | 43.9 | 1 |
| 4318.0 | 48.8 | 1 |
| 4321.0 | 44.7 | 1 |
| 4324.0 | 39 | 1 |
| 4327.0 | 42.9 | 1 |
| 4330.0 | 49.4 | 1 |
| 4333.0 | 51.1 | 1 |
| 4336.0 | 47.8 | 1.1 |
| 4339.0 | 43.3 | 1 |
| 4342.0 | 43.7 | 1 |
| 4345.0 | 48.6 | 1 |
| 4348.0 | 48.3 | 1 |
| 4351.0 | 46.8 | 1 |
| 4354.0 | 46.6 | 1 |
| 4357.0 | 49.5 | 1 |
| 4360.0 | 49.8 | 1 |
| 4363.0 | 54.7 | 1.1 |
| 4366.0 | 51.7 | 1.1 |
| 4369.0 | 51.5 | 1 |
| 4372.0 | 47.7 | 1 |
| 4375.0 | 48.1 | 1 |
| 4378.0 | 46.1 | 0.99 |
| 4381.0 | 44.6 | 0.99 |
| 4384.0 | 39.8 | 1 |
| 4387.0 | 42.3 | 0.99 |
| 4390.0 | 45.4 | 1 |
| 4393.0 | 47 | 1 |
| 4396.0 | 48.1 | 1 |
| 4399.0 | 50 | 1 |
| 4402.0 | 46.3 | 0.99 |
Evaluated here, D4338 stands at 43.3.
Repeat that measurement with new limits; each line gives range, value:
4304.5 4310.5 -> 28.7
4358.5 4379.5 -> 46.1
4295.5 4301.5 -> 32.6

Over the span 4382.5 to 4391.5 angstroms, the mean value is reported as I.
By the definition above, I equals 42.5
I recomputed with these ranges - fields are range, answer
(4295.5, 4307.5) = 32.2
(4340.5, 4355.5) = 46.8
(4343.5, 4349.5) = 48.4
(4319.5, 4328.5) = 42.2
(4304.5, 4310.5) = 28.9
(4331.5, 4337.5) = 49.4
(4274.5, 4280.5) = 42.6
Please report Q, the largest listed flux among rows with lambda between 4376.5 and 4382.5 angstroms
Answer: 46.1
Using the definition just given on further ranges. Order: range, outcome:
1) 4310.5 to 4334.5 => 51.1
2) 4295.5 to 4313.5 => 38.2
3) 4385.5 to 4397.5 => 48.1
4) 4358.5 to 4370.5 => 54.7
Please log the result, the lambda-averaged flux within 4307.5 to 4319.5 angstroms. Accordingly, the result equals 39.1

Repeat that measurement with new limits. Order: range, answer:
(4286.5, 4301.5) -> 37.7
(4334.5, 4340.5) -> 45.5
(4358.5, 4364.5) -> 52.2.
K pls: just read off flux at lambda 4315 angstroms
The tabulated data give 43.9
